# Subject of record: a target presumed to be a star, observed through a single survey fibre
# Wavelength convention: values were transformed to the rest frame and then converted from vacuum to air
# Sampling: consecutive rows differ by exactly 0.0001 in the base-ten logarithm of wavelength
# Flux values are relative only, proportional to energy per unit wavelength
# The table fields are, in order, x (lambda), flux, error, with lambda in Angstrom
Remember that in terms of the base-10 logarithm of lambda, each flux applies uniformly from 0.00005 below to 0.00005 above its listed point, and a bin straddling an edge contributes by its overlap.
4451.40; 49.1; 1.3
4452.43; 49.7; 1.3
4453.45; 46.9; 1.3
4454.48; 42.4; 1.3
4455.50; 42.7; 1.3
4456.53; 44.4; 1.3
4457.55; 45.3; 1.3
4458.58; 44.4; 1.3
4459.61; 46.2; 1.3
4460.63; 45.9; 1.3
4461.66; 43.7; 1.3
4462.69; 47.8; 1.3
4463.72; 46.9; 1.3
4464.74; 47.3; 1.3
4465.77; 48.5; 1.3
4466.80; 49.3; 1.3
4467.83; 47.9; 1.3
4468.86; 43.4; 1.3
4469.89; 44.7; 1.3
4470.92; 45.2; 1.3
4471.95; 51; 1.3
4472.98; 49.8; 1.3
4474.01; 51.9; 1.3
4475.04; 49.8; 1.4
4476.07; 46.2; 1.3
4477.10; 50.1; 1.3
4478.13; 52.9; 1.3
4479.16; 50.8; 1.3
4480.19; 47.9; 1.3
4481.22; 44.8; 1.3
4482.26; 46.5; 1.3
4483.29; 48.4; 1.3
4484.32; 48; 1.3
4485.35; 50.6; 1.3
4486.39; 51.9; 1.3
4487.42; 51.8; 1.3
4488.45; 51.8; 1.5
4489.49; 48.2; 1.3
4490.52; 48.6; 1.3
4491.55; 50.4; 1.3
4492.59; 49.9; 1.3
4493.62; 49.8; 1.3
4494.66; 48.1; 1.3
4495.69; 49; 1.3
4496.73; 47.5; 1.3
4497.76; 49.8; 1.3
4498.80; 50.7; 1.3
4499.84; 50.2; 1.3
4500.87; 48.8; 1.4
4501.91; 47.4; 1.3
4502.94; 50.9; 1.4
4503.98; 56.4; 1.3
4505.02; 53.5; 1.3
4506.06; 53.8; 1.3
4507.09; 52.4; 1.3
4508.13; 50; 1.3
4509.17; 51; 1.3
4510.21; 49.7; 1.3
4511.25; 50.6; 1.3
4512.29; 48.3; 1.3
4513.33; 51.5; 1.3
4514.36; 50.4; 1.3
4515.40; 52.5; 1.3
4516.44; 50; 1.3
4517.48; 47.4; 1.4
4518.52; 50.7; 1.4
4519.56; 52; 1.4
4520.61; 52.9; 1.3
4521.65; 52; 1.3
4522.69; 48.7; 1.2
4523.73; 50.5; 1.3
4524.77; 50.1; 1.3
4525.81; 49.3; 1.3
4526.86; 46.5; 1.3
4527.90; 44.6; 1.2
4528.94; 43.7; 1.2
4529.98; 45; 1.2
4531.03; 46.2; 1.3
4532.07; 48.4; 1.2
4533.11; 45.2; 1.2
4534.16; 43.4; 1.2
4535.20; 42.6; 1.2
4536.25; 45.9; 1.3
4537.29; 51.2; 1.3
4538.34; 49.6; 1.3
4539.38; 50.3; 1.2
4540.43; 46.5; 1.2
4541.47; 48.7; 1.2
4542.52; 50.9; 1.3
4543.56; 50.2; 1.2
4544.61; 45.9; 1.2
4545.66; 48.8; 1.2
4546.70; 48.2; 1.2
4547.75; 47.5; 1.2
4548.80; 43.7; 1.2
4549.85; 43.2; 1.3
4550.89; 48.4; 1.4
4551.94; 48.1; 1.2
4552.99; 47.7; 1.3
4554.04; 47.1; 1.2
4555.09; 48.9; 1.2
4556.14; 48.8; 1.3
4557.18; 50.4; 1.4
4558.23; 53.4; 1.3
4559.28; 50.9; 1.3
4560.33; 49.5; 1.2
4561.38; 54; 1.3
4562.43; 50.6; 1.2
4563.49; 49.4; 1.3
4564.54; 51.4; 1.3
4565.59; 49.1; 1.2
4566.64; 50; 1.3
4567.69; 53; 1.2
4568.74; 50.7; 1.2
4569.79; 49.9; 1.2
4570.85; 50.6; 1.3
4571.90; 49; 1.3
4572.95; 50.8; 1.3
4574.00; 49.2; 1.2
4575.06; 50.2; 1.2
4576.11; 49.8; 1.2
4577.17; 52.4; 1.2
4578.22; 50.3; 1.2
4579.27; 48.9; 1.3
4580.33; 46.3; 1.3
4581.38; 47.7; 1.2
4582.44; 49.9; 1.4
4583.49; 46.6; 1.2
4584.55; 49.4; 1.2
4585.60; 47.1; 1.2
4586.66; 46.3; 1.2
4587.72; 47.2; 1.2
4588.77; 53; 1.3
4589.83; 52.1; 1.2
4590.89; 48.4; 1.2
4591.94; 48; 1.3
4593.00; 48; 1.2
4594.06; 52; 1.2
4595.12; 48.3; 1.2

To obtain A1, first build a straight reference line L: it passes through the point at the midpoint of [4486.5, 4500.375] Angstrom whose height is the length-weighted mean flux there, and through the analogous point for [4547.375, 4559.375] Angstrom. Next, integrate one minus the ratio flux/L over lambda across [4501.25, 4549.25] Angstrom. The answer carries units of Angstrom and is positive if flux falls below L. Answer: -0.1 Angstrom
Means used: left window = 49.8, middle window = 49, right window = 48.1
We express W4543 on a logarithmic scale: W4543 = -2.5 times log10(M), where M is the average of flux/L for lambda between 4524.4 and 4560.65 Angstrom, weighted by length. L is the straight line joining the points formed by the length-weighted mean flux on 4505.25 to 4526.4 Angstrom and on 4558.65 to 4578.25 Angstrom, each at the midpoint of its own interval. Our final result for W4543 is 0.066 mag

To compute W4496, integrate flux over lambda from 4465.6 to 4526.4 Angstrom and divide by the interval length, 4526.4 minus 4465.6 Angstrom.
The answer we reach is 49.8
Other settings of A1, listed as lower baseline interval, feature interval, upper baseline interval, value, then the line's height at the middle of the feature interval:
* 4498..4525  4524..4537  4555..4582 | 1.2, 50.6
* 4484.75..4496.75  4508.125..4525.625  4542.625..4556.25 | -0.6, 48.8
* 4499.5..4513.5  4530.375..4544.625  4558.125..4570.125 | 1.0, 51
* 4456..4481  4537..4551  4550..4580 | 0.4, 49.4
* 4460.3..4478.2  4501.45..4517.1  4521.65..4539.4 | -1.3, 47.4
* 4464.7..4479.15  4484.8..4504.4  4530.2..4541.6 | -0.8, 48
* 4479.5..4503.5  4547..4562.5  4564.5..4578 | 0.4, 50.2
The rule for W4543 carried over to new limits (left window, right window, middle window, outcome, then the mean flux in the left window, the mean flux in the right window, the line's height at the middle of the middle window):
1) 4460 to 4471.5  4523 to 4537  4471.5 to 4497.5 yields -0.07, 46.4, 46.4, 46.4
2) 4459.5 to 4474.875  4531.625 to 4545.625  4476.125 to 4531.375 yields -0.05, 47.4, 47.6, 47.5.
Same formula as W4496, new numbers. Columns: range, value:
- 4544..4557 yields 47.3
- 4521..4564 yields 48.2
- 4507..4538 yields 48.7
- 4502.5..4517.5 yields 51.4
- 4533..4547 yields 47.7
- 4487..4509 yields 50.4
